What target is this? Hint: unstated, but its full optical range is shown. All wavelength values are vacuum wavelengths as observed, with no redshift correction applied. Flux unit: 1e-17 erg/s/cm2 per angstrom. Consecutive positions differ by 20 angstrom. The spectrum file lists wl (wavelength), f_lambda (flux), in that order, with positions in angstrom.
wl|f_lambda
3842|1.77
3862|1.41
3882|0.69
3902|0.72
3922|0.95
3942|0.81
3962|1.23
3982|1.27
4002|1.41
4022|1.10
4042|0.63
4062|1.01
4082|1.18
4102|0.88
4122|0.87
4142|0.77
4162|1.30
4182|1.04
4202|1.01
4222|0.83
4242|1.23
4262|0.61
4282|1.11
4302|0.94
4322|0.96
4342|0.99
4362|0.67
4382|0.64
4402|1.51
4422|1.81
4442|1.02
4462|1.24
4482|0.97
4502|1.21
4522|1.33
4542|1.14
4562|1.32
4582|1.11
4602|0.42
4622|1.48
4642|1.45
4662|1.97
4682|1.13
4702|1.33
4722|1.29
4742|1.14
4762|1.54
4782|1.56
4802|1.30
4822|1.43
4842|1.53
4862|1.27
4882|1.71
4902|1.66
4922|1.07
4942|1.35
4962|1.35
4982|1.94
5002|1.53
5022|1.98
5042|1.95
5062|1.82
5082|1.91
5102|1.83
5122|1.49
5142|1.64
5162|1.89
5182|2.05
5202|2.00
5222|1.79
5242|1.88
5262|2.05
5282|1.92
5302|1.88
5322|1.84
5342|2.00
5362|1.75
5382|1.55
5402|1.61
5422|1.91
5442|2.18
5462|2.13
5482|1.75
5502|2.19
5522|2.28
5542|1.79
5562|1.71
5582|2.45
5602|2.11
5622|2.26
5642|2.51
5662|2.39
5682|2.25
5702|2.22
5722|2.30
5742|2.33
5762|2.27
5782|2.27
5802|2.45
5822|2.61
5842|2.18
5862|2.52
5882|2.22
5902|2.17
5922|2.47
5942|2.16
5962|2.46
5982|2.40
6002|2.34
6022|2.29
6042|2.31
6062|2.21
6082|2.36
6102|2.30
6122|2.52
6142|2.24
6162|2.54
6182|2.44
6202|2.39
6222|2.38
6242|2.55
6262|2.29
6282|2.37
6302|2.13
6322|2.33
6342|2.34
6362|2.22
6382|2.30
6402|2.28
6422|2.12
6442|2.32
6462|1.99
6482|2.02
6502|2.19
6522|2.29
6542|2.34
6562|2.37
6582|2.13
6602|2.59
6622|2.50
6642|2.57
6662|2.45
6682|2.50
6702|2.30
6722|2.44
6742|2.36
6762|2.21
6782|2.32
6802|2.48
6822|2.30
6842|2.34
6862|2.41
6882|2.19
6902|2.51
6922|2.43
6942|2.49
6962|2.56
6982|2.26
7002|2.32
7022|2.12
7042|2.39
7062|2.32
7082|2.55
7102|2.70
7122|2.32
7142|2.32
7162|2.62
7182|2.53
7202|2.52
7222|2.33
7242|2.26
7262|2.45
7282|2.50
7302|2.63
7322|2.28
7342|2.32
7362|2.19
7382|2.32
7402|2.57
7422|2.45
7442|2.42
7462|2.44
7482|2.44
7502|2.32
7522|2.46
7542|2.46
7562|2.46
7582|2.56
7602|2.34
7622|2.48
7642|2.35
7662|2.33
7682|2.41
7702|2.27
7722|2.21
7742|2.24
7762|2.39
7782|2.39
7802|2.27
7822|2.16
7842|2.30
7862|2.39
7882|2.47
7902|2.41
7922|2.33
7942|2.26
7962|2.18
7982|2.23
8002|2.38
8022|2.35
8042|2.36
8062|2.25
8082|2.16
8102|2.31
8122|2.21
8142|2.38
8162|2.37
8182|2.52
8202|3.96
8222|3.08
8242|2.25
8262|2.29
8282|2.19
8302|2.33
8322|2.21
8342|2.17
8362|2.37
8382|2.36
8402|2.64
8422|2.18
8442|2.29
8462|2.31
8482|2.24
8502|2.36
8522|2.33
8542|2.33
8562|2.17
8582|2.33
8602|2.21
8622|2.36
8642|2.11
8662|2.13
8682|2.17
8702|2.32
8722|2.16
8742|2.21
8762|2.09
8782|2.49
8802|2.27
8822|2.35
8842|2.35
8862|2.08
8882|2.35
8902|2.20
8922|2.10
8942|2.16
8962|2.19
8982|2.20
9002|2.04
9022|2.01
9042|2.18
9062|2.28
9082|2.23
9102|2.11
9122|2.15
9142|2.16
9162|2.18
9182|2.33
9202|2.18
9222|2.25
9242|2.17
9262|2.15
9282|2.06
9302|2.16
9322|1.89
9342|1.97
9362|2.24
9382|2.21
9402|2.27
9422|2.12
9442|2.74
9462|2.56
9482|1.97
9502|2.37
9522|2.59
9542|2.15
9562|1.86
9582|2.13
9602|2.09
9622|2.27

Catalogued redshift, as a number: 0.249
